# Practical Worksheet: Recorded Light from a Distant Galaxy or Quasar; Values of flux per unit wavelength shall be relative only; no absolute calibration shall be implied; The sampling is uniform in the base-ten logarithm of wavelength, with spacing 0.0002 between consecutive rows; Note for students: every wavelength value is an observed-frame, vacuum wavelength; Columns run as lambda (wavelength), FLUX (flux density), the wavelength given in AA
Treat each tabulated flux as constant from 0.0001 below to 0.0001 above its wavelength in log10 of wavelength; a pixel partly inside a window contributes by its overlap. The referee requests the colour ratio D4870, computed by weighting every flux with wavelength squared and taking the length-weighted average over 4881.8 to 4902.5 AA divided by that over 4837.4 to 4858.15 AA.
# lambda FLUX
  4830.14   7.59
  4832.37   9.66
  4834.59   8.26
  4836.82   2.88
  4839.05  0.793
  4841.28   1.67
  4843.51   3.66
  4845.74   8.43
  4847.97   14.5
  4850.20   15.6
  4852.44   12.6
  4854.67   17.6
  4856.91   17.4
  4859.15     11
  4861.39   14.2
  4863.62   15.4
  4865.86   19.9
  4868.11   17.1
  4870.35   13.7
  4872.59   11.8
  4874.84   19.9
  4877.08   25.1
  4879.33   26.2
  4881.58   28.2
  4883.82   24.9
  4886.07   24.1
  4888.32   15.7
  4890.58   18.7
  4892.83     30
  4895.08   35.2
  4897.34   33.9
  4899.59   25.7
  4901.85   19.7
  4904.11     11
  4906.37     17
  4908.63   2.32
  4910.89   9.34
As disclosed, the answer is 2.58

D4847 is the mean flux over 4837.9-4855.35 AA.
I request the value 9.14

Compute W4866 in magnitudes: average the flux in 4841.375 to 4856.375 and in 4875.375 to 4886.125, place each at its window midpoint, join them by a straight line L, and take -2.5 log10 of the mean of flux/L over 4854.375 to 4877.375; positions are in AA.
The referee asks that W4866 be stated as 0.151 mag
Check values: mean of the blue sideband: 11.6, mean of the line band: 16.3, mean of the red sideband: 25.6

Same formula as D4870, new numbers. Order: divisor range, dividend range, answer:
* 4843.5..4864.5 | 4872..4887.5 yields 1.73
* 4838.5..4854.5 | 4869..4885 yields 2.40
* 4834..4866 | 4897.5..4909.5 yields 1.61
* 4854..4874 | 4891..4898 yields 2.08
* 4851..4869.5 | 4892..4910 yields 1.40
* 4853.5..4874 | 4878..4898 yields 1.71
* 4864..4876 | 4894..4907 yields 1.47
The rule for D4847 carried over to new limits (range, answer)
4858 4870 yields 15.4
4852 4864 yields 14.8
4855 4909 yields 20.1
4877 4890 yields 23.7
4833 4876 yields 11.9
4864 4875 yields 16.1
